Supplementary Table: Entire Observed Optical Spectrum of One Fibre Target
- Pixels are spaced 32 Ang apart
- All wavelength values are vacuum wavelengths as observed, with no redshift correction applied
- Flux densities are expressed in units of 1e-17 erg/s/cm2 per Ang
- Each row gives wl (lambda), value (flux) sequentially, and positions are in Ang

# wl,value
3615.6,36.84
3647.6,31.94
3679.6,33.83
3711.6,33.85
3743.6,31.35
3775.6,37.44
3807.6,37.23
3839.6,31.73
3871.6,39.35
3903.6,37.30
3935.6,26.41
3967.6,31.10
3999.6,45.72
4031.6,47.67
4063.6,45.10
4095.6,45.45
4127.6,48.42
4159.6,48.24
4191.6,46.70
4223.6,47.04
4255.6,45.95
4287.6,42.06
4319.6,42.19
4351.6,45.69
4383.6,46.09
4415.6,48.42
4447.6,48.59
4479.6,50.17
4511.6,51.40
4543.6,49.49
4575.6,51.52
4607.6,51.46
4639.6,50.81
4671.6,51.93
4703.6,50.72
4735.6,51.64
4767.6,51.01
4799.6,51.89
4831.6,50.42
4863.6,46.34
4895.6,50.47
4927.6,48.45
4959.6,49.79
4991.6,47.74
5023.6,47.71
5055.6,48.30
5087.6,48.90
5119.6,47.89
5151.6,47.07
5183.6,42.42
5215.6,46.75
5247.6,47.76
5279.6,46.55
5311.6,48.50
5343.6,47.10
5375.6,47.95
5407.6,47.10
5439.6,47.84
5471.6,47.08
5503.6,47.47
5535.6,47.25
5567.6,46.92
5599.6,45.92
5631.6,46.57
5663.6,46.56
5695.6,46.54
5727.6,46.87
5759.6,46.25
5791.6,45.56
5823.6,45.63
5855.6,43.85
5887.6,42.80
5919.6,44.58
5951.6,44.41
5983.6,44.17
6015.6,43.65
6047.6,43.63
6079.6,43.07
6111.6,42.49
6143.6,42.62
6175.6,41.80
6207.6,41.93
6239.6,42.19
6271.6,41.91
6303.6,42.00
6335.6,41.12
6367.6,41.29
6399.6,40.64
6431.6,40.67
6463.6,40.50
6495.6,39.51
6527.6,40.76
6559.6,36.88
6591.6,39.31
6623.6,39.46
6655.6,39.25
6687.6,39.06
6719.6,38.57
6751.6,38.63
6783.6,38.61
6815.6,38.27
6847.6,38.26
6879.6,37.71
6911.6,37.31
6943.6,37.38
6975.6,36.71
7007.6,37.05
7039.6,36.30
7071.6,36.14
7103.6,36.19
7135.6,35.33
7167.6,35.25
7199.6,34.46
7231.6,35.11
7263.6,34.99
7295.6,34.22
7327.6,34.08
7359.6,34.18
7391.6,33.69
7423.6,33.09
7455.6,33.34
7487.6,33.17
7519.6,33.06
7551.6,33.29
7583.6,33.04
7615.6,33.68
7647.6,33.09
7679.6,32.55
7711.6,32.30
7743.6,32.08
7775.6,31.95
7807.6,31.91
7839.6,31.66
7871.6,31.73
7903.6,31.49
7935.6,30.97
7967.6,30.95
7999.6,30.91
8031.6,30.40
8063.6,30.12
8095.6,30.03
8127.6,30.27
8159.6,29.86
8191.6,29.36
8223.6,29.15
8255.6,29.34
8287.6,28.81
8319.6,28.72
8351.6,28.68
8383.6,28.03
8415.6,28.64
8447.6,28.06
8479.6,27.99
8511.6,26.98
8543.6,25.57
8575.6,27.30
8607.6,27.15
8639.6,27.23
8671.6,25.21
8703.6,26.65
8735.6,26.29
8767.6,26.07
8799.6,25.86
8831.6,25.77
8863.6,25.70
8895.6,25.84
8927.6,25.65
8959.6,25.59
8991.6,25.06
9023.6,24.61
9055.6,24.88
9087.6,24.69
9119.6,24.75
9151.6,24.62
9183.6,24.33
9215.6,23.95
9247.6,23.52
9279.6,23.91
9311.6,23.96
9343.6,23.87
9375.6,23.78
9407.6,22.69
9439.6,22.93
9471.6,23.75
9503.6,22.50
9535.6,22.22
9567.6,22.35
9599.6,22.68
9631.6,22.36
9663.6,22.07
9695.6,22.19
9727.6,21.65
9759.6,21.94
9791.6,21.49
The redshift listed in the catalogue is 0.000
